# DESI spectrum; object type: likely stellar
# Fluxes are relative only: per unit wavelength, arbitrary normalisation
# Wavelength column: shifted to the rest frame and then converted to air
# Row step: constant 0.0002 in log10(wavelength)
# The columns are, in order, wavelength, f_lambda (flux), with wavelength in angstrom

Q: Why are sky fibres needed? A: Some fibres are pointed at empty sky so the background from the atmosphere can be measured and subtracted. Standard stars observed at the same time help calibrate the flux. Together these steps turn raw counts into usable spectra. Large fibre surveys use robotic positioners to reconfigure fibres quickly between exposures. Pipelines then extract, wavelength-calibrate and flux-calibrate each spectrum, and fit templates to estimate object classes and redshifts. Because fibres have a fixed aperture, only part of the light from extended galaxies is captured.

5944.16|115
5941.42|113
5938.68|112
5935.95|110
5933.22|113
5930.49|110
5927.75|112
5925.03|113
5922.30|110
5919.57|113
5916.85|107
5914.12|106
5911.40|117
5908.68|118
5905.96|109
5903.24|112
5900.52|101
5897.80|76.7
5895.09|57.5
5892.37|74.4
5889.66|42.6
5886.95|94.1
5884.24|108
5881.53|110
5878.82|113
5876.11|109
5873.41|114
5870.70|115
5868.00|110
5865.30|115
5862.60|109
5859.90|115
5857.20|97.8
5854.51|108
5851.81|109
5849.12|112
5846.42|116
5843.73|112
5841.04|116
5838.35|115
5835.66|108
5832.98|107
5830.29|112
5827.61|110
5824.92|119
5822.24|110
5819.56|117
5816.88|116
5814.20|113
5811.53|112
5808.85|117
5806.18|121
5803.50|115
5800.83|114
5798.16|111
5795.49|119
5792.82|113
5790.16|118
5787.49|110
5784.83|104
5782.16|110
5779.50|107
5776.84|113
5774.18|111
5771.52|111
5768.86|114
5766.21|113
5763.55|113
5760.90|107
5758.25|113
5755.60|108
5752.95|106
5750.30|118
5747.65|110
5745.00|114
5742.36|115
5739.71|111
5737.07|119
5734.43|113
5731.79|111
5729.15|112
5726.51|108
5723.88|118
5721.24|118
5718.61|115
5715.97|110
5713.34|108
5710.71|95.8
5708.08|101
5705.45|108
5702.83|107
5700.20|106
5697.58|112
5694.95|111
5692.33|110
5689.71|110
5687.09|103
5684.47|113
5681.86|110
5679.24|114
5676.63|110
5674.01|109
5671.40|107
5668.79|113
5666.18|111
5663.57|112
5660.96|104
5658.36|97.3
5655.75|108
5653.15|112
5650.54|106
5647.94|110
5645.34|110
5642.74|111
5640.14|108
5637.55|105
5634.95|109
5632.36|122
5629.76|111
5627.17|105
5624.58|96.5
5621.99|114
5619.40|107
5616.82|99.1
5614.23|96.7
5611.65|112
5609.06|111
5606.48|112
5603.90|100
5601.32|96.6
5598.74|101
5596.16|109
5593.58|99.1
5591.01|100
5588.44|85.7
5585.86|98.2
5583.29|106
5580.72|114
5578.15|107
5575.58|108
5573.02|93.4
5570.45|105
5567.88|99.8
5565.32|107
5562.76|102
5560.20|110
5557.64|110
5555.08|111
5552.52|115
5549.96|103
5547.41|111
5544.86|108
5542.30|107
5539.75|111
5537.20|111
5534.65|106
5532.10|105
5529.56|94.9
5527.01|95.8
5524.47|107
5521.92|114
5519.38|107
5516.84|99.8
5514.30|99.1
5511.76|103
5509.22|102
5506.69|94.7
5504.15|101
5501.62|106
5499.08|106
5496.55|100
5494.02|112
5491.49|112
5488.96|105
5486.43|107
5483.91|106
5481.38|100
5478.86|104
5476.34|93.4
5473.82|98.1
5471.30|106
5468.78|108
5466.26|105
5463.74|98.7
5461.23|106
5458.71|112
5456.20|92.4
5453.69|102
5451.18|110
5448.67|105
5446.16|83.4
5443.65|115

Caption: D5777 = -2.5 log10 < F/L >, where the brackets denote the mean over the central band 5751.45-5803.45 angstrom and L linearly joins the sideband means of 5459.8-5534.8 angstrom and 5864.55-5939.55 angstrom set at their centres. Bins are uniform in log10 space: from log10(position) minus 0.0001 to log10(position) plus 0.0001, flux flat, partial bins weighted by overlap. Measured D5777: -0.08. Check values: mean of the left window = 103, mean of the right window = 104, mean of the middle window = 111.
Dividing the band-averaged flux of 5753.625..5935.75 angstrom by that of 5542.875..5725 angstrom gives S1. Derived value 1.0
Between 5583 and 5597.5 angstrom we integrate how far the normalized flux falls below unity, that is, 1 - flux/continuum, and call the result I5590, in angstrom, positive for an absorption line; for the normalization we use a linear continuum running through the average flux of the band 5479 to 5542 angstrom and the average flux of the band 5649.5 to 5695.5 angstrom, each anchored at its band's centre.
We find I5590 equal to 1.0 angstrom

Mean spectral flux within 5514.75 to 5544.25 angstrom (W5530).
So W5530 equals 105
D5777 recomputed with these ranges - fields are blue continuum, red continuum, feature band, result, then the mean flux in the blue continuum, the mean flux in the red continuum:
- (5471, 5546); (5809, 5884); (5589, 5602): 0.058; 104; 112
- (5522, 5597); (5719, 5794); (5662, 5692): -0.009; 105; 112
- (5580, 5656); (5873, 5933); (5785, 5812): -0.117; 106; 101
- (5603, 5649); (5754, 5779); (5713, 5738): -0.030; 108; 111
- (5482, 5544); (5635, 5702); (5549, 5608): 0.024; 105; 109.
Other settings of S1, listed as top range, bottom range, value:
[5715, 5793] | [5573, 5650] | 1.06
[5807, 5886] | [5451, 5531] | 1.08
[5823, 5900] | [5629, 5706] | 0.95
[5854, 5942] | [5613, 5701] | 0.96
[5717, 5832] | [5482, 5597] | 1.08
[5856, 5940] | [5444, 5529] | 1.01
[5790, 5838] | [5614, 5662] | 1.06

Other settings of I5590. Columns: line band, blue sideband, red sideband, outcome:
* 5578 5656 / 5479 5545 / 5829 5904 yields -1.29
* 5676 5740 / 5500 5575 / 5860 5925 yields -4.04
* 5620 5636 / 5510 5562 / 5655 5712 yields -0.33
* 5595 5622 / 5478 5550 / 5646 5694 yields 0.61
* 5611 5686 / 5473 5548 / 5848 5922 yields -3.36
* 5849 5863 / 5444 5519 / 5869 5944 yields -0.63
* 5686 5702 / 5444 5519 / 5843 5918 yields -0.89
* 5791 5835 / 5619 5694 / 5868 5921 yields -4.66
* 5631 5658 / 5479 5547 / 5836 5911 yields -1.40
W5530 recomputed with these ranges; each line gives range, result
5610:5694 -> 108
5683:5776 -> 111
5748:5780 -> 111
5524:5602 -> 104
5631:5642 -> 111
